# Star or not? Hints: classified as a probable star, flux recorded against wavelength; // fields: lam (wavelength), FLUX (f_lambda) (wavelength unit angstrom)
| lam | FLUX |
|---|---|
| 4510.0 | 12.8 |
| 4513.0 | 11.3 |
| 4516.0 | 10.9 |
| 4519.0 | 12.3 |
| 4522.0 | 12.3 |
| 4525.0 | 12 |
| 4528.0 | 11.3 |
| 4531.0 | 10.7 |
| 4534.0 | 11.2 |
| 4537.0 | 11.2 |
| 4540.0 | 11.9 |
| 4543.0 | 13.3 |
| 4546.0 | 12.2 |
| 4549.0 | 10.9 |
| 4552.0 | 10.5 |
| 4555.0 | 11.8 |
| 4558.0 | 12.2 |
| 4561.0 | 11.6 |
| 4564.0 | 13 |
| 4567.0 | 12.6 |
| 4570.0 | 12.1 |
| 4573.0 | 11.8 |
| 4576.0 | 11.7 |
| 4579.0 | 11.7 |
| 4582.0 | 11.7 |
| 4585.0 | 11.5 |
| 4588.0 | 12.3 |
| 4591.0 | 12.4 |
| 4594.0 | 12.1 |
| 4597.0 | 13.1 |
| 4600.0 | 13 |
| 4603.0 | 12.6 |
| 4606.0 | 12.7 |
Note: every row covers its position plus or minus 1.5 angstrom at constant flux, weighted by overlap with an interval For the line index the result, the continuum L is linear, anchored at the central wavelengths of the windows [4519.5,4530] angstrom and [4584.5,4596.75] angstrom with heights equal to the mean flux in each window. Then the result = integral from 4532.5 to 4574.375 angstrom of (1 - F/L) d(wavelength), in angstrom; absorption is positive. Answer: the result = 0.5 angstrom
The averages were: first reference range 11.9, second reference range 12.2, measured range 11.9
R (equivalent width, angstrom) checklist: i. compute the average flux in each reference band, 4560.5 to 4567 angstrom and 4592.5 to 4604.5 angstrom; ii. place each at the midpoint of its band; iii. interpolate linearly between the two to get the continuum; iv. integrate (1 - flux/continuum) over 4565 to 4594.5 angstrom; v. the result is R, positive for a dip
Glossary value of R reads 1.35 angstrom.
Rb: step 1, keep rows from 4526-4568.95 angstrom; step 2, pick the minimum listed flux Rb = 10.5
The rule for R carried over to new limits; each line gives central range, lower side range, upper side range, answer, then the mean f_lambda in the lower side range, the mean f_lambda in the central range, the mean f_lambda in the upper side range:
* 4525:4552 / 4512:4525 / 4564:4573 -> 1.0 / 11.8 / 11.6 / 12.4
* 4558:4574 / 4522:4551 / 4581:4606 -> -0.3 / 11.6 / 12.2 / 12.4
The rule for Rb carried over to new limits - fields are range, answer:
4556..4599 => 11.5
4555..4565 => 11.6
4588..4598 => 12.1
